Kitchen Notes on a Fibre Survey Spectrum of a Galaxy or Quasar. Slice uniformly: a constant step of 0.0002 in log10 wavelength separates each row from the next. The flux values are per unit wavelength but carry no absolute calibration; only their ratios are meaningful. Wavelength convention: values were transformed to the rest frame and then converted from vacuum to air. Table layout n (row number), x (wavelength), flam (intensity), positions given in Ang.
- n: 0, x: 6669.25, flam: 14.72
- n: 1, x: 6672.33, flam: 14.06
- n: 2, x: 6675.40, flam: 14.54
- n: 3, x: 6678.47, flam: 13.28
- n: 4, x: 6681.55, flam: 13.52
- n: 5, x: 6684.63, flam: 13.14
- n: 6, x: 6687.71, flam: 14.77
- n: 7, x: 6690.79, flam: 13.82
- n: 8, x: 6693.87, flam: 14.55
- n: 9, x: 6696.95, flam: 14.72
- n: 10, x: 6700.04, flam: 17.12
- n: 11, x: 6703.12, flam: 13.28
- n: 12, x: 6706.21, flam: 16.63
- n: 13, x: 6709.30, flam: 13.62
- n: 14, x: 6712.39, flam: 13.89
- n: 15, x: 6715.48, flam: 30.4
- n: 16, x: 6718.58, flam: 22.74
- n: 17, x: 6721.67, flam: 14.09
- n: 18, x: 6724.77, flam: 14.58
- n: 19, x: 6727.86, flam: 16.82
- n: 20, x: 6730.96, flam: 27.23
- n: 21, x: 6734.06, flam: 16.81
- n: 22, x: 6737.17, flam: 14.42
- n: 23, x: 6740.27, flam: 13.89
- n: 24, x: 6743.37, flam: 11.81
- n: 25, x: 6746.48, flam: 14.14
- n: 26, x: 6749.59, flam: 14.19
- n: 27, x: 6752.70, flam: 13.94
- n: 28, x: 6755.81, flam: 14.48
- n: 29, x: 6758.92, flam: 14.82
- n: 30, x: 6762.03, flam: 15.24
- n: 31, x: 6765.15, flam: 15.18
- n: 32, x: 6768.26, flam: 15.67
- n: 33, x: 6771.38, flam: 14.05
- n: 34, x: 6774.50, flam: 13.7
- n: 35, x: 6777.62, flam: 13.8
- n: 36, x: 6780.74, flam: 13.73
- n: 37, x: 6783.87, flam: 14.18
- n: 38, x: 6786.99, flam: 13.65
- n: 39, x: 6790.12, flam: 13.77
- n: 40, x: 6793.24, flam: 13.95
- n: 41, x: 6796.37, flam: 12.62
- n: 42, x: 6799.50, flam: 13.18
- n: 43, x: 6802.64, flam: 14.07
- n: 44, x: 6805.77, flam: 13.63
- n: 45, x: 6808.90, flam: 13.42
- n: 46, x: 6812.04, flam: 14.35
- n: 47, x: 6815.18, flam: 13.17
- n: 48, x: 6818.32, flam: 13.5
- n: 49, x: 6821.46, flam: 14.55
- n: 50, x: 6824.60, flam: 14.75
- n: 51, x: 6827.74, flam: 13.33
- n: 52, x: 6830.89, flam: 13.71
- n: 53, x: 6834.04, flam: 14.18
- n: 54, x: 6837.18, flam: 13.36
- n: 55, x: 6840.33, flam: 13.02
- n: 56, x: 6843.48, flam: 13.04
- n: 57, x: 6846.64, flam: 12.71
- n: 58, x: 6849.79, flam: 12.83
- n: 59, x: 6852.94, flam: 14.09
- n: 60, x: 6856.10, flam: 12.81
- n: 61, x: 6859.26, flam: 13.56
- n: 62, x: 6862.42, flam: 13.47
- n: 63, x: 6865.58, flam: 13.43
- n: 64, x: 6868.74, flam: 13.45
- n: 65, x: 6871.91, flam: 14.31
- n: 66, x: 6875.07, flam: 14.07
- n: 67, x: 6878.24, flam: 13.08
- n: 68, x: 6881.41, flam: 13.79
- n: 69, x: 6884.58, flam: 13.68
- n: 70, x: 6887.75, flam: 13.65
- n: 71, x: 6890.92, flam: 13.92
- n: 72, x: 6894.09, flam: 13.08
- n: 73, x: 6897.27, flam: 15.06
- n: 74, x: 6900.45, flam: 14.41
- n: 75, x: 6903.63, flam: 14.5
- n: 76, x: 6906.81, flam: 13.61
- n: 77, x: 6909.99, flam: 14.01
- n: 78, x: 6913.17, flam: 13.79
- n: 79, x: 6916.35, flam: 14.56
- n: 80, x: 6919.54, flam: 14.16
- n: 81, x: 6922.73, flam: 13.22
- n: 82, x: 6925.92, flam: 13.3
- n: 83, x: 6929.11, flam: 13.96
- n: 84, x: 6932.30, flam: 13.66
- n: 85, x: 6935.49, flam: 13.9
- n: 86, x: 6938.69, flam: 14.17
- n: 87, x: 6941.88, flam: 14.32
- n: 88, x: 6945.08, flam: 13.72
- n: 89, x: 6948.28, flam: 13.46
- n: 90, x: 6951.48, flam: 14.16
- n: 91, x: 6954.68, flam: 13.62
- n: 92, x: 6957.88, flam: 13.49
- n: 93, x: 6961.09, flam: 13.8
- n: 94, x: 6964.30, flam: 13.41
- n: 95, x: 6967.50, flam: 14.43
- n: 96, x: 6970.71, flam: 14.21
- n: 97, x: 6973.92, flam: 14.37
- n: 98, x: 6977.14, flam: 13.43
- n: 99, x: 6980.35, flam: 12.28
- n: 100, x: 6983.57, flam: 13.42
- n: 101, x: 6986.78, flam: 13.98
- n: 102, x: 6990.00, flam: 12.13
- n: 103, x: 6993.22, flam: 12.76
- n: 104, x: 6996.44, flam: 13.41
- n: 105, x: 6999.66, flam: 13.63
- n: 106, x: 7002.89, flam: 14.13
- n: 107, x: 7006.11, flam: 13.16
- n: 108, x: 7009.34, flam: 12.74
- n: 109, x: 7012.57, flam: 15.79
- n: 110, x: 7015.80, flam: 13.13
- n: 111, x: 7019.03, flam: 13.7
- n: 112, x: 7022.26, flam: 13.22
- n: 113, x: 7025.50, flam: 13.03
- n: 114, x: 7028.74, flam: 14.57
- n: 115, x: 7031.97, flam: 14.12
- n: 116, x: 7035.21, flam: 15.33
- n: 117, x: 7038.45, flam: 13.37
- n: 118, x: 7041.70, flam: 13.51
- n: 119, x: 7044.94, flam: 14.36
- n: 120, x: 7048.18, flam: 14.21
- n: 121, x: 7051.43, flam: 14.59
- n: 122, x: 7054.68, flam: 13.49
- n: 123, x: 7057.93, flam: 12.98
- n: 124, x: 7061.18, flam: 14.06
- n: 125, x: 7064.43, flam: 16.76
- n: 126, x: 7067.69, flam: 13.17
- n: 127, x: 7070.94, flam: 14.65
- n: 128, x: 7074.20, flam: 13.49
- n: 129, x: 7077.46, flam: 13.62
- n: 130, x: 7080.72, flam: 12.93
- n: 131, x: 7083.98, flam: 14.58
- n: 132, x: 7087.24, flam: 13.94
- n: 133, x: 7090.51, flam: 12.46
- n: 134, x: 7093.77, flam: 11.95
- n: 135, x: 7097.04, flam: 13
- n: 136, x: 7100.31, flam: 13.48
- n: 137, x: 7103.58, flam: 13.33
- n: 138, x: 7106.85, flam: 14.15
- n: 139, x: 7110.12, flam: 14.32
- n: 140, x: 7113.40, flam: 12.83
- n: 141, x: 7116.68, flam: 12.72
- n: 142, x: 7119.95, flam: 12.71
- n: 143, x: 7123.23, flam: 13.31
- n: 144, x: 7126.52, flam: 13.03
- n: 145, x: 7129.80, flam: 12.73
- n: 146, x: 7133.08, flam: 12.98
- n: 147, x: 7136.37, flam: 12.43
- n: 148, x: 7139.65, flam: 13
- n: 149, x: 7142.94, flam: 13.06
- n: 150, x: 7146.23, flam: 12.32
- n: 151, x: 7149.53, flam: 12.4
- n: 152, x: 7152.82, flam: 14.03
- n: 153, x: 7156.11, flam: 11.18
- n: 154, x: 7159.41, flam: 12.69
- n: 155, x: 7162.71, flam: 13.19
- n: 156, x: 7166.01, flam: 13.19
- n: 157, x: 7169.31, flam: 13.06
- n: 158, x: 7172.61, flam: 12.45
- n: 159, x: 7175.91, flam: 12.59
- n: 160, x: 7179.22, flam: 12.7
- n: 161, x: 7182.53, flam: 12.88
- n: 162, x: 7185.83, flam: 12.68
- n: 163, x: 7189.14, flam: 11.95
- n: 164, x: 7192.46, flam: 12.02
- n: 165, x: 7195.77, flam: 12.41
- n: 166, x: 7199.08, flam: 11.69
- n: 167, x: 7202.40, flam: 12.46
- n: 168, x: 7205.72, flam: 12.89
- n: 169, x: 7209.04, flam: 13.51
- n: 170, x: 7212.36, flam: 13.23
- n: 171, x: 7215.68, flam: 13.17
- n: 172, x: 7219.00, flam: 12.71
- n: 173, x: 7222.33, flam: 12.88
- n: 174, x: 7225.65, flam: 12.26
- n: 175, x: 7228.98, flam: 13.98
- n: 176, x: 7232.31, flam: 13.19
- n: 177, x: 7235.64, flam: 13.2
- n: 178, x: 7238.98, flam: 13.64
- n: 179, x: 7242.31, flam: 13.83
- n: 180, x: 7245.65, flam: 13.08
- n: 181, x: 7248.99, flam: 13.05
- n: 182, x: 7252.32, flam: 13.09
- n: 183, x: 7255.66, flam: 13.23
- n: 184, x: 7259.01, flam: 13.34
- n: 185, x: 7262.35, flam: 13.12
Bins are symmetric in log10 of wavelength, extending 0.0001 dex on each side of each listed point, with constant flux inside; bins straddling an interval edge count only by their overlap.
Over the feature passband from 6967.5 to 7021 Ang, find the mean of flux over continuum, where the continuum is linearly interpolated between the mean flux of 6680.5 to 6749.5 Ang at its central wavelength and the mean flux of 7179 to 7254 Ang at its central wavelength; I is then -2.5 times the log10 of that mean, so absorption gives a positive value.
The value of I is 0.06 mag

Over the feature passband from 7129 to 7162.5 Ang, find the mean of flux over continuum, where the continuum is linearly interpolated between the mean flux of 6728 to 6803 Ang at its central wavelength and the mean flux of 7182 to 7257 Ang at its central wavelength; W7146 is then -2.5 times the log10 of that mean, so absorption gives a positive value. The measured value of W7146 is 0.04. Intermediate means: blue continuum 14.7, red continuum 12.9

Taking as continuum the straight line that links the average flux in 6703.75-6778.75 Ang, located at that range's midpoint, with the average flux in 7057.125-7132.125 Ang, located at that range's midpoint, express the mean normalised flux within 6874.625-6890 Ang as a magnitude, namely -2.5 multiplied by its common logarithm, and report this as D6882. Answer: 0.11 mag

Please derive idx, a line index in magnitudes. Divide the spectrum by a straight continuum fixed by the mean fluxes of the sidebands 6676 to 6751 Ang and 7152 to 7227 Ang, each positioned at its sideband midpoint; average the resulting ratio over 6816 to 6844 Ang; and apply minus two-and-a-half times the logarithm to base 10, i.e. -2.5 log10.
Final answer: 0.11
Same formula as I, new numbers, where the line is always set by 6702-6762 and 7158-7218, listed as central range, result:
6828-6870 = 0.158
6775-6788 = 0.158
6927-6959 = 0.064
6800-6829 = 0.139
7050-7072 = -0.038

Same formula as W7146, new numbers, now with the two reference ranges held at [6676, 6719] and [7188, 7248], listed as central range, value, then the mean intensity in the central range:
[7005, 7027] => 0.04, 13.5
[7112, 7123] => 0.05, 12.8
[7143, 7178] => 0.04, 12.7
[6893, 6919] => 0.04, 14.1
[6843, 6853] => 0.15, 13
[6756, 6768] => 0.03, 15.1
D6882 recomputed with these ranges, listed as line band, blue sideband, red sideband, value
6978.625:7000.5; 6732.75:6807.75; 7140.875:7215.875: 0.02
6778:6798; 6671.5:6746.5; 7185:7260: 0.14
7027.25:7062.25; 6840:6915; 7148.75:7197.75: -0.08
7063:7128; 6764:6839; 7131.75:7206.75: -0.05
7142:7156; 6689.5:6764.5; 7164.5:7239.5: 0.04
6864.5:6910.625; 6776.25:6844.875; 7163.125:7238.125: -0.03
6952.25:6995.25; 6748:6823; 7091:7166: -0.01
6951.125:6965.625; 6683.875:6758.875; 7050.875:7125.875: 0.06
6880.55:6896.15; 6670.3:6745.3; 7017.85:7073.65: 0.10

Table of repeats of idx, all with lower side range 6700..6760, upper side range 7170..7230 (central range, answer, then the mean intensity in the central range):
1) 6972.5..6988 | 0.08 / 13.5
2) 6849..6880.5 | 0.14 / 13.5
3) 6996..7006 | 0.05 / 13.7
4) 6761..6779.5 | 0.11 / 14.6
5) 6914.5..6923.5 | 0.07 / 14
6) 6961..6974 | 0.04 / 14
